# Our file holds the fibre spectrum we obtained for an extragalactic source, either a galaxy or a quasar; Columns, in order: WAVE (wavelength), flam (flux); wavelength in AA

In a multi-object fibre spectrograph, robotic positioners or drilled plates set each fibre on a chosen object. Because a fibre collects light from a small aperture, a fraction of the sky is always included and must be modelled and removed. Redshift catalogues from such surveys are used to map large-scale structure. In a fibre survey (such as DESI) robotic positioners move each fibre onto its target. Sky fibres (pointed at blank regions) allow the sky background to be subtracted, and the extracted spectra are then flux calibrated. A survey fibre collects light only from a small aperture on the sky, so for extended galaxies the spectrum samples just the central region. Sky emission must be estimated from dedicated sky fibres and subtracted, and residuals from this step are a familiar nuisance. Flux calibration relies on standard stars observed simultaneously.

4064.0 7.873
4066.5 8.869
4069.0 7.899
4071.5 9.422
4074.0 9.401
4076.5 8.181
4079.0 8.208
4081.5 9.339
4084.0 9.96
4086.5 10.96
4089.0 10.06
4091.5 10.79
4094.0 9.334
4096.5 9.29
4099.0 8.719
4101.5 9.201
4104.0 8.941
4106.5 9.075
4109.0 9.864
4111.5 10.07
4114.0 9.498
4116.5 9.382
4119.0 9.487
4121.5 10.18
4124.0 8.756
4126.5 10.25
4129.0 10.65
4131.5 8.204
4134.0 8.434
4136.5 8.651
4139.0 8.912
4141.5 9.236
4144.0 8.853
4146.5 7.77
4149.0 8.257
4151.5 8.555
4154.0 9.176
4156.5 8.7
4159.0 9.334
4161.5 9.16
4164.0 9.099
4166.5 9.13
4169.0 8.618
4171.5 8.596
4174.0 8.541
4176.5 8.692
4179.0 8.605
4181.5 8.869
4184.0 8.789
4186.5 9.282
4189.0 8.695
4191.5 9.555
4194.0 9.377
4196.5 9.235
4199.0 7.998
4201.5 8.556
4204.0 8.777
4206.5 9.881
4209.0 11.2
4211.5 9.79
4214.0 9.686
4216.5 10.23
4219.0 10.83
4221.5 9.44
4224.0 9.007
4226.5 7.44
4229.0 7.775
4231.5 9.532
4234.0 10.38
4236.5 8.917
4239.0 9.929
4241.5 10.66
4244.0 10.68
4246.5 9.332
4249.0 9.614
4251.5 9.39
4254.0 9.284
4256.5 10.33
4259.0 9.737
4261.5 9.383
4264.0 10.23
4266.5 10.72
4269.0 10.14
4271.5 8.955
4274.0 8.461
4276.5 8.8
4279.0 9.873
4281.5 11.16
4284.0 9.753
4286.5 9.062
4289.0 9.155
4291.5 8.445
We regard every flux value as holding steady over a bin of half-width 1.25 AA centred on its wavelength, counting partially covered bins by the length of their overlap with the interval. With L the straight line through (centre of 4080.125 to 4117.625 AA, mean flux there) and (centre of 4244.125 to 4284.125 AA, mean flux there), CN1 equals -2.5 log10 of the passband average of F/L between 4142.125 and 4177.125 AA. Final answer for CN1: 0.11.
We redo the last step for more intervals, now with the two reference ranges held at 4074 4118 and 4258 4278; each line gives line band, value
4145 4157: 0.12 mag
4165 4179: 0.09 mag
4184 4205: 0.07 mag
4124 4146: 0.05 mag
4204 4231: 0.00 mag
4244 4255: 0.00 mag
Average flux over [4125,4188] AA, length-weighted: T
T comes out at 8.89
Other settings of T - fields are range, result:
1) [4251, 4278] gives 9.59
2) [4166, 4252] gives 9.29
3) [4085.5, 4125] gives 9.6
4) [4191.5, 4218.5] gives 9.51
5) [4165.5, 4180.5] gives 8.69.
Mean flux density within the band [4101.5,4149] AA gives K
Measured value 9.21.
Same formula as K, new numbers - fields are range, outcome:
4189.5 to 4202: 8.95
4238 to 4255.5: 9.85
